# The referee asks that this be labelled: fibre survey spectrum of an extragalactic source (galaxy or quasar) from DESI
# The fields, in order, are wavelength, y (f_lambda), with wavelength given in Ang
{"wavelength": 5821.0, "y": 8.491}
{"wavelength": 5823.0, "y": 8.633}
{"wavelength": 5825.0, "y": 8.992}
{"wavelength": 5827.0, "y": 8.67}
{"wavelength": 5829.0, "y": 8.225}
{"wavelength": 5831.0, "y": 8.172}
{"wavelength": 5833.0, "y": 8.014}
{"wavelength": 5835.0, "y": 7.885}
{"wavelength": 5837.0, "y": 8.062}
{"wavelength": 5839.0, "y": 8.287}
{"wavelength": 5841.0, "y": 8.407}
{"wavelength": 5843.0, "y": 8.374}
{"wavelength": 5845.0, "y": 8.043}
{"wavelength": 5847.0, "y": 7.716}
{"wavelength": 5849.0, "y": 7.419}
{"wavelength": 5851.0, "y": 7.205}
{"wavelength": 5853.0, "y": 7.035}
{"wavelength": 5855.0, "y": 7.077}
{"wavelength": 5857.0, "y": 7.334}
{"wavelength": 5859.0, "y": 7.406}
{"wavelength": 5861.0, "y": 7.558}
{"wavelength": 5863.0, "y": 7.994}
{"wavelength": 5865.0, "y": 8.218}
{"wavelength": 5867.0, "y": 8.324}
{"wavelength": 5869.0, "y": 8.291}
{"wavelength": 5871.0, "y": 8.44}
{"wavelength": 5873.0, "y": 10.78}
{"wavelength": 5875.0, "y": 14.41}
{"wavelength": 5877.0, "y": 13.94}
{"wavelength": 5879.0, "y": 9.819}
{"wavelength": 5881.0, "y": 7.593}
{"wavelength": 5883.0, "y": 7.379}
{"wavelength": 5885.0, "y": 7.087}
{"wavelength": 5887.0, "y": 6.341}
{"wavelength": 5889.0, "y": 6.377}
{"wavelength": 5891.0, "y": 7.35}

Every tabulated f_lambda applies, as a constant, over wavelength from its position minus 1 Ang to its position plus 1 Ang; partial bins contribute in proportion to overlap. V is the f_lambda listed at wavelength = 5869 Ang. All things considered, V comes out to 8.291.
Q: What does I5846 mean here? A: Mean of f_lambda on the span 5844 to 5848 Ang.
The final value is 7.88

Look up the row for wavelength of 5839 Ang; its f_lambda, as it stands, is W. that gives 8.287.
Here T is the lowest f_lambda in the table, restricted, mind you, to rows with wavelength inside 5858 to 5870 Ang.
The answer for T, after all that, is 7.406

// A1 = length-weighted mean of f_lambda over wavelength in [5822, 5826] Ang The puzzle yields 8.81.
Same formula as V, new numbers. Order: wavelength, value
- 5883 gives 7.379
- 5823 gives 8.633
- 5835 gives 7.885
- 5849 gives 7.419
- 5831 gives 8.172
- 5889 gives 6.377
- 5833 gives 8.014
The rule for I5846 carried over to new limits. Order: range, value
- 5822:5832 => 8.54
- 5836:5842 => 8.25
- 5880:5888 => 7.1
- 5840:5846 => 8.27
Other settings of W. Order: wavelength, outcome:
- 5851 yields 7.205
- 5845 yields 8.043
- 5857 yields 7.334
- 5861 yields 7.558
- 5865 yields 8.218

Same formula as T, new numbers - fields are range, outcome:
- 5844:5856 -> 7.035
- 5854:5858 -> 7.077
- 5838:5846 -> 8.043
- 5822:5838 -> 7.885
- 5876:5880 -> 9.819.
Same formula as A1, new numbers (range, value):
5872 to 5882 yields 11.3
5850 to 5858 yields 7.16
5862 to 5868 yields 8.18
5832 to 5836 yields 7.95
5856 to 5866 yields 7.7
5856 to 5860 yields 7.37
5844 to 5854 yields 7.48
